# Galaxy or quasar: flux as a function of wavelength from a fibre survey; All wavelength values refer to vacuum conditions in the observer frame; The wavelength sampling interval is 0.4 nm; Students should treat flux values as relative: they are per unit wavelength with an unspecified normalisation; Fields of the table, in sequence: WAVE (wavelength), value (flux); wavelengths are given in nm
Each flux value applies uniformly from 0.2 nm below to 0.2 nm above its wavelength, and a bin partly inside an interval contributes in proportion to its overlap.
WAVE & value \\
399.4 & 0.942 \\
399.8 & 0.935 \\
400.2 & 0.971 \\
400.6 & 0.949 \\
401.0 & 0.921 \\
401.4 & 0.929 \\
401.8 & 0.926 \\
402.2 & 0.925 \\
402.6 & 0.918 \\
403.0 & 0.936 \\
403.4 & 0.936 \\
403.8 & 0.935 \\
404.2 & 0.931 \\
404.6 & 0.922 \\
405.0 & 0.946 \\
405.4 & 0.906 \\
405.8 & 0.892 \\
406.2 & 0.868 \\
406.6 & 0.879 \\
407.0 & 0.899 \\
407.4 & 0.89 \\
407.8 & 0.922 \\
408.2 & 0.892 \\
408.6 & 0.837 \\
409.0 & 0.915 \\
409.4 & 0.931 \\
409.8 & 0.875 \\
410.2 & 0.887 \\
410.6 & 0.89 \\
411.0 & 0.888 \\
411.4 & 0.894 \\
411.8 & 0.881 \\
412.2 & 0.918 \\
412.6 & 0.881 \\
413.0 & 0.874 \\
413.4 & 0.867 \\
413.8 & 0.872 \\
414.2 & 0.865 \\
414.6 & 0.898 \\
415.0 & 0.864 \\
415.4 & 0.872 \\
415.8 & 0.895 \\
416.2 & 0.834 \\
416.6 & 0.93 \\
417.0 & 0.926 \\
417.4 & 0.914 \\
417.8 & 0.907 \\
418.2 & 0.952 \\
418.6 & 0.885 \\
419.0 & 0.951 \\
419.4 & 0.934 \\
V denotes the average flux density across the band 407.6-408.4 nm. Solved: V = 0.907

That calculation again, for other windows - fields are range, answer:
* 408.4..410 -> 0.889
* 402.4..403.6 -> 0.93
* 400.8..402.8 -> 0.924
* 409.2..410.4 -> 0.898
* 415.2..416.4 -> 0.867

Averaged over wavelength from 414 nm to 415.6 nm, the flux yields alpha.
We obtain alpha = 0.875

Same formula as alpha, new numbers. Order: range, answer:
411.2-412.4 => 0.898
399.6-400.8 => 0.952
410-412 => 0.888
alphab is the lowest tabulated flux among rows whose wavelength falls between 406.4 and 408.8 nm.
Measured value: 0.837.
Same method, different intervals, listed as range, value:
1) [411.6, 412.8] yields 0.881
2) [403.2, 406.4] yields 0.868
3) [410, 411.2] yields 0.887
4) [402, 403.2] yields 0.918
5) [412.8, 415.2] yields 0.864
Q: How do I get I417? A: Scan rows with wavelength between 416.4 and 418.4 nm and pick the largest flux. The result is 0.952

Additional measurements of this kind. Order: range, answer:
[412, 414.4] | 0.918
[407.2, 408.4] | 0.922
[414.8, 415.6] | 0.872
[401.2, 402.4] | 0.929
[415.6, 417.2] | 0.93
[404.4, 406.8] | 0.946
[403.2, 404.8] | 0.936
